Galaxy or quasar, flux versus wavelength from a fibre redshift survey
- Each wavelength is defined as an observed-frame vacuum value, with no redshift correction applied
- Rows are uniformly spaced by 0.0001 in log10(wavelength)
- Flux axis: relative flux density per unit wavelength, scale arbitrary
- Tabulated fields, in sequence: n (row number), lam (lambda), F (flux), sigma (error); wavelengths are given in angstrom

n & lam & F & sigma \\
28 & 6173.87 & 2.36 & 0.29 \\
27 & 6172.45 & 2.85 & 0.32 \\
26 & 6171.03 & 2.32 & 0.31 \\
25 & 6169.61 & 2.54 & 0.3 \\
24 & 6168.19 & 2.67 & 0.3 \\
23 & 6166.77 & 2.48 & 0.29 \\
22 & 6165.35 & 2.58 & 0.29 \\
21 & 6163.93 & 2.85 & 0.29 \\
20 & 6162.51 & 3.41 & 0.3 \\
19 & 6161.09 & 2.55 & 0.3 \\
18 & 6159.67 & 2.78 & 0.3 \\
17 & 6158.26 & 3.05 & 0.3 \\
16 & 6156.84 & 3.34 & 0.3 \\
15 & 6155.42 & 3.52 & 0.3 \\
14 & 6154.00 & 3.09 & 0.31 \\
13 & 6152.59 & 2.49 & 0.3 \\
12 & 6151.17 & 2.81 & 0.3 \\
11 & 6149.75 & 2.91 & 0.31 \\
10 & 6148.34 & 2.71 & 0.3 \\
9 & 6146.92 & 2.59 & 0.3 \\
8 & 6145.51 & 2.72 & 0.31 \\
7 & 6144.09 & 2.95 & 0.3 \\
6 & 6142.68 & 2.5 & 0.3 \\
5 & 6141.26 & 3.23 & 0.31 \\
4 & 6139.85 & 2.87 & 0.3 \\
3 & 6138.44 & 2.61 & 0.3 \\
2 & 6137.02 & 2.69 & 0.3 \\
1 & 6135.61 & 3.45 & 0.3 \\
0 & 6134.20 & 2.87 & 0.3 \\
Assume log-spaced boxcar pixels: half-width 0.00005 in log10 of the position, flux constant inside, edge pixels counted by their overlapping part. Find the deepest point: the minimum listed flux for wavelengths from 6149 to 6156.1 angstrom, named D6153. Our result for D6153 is 2.49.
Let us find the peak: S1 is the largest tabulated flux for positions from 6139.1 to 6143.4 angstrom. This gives 3.23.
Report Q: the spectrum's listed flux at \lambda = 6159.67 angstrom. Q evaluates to 2.78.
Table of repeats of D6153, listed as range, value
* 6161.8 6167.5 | 2.48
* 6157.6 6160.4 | 2.78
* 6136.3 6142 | 2.61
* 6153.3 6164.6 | 2.55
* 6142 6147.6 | 2.5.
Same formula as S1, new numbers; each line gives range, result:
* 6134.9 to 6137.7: 3.45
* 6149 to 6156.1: 3.52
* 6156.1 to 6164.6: 3.41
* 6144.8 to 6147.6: 2.72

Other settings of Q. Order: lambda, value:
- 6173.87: 2.36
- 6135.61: 3.45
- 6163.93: 2.85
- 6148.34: 2.71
